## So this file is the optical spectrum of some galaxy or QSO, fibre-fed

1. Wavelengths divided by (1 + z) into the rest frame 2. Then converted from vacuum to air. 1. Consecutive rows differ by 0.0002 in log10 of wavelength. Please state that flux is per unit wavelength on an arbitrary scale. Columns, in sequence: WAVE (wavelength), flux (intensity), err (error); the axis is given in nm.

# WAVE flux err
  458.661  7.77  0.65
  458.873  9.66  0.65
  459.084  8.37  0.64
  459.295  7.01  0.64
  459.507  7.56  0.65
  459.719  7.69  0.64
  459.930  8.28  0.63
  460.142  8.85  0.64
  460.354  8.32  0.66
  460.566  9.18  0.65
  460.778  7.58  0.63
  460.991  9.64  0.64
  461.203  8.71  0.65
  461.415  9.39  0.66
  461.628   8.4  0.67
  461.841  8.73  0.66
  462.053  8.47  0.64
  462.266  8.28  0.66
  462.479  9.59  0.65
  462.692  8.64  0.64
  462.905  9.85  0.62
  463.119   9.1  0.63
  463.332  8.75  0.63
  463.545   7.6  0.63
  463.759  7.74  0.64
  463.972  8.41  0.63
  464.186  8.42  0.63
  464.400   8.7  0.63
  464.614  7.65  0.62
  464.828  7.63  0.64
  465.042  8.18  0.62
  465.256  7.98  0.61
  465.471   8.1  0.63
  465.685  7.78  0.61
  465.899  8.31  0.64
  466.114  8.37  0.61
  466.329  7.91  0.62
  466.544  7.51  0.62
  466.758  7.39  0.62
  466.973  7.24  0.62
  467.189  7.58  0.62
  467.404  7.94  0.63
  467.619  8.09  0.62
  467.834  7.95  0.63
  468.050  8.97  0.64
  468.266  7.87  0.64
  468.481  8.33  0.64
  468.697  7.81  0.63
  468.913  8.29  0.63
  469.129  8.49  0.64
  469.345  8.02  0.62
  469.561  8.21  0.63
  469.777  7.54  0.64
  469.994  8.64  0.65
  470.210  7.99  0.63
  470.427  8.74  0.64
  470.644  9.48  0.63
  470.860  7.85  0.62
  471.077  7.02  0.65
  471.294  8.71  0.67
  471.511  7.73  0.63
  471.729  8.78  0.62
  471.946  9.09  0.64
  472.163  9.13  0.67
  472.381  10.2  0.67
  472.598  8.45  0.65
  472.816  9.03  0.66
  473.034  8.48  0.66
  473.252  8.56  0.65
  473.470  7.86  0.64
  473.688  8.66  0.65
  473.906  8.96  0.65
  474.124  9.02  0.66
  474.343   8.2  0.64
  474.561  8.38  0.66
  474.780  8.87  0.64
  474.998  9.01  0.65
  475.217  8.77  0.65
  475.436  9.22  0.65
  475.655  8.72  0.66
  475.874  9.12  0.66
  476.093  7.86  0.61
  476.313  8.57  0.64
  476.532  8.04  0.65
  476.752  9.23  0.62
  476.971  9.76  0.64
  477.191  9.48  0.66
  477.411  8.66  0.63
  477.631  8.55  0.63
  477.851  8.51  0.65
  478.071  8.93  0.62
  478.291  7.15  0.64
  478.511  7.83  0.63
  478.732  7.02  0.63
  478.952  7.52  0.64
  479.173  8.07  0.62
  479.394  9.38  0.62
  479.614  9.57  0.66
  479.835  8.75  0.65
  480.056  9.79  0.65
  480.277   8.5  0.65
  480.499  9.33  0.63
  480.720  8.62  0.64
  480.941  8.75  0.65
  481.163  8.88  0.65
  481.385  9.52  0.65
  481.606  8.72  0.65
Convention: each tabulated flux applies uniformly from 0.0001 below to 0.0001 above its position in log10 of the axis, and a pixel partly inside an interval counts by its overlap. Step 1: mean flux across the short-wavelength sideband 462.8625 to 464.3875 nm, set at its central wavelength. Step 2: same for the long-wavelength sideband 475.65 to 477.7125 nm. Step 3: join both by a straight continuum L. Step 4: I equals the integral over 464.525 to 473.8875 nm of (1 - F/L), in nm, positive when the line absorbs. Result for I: 0.44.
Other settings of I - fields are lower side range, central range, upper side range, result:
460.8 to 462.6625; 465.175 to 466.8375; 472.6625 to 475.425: 0.160 nm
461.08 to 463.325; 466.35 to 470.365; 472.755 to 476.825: 0.359 nm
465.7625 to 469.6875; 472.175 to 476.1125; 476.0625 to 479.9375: -0.214 nm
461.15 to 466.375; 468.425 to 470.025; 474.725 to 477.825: 0.087 nm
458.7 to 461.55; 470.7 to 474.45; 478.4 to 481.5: 0.006 nm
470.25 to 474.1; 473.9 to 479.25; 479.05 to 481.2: 0.168 nm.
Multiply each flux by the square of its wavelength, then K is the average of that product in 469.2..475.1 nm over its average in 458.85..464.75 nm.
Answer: 1.1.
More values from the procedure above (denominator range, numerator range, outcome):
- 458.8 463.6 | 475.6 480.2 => 1.07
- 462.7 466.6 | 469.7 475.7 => 1.08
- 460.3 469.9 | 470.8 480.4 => 1.09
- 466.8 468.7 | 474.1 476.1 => 1.13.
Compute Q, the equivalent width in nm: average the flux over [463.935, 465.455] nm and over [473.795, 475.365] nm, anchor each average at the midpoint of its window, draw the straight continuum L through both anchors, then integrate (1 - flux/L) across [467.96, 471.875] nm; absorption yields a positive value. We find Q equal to 0.09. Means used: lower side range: 8.12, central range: 8.25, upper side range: 8.76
